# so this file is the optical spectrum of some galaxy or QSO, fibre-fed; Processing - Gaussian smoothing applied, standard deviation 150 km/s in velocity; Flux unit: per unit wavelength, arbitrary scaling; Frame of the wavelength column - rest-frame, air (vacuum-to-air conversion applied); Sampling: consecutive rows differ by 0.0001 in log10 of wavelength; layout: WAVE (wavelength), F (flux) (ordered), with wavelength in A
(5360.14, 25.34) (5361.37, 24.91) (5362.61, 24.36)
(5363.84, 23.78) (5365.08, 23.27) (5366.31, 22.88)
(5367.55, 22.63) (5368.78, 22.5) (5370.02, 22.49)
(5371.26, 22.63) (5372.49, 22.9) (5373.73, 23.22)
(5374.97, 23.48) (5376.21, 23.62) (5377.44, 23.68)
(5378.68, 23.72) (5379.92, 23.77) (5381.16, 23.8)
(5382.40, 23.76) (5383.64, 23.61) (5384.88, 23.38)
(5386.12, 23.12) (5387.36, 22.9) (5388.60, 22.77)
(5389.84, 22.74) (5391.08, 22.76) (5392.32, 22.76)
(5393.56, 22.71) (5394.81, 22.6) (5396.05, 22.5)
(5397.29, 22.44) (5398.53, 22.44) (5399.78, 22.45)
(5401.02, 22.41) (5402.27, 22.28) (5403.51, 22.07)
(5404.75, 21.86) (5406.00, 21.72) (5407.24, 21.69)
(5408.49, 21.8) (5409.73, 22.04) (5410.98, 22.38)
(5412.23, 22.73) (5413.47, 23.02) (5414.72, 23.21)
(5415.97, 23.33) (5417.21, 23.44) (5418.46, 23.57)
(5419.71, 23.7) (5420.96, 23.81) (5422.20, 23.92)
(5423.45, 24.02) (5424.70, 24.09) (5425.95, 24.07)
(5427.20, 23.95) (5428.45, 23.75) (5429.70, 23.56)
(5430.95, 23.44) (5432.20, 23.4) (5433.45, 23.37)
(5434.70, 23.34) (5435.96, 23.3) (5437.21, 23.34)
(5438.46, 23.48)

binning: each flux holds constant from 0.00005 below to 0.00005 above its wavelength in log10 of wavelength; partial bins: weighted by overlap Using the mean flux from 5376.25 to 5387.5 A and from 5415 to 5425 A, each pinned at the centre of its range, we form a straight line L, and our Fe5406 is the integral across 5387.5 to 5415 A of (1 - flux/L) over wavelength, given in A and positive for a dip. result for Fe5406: 1.41 A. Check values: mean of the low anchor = 23.6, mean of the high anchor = 23.7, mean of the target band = 22.4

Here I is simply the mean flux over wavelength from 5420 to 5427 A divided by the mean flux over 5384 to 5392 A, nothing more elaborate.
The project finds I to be 1.04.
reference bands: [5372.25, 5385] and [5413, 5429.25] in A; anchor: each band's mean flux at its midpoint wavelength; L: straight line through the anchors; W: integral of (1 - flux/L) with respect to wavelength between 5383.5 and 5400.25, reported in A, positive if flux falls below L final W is 0.58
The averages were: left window 23.6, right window 23.7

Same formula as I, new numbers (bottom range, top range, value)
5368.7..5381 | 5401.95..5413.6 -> 0.95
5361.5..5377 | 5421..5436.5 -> 1.02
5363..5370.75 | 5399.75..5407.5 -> 0.96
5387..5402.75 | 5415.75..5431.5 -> 1.05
